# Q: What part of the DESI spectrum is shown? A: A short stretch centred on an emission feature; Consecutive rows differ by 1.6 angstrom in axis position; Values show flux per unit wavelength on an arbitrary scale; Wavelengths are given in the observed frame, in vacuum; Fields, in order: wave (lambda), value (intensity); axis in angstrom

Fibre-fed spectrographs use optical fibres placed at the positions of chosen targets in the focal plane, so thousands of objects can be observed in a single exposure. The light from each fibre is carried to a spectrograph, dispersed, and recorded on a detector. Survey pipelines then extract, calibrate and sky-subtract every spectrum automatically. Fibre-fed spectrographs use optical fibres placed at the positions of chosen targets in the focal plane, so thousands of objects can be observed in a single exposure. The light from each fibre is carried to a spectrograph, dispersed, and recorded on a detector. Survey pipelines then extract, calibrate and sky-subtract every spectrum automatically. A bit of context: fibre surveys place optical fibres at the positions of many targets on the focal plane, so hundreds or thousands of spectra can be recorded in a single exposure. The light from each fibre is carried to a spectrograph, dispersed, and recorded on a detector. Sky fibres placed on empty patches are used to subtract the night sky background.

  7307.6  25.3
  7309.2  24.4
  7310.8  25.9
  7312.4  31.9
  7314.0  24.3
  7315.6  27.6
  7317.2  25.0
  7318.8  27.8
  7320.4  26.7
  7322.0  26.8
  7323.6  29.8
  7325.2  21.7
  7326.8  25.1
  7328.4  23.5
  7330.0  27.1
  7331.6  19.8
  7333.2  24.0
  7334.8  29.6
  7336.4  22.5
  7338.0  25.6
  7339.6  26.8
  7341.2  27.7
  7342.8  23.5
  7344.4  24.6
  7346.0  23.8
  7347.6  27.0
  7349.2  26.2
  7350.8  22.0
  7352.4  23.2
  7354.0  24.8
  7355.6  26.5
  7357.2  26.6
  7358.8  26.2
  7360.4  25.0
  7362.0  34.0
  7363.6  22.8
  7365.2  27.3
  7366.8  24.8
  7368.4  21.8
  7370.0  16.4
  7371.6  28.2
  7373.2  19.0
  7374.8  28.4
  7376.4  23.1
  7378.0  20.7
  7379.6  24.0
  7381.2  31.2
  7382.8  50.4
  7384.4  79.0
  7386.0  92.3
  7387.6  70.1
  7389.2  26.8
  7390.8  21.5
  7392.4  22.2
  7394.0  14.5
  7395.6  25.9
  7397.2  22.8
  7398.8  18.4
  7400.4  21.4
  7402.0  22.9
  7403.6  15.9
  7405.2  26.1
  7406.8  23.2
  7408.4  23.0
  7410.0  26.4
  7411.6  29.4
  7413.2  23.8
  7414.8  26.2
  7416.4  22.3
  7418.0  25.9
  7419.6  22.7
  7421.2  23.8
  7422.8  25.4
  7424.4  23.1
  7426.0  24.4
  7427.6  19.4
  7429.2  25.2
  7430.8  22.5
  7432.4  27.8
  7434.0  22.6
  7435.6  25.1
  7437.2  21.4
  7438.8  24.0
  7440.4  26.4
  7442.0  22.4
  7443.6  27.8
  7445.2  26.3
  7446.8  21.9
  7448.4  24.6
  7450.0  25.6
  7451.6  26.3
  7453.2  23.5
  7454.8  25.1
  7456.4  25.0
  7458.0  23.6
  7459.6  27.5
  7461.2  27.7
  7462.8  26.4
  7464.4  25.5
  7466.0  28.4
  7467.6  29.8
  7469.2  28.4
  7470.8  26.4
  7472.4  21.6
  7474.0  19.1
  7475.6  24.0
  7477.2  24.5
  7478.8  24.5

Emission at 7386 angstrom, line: H-beta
